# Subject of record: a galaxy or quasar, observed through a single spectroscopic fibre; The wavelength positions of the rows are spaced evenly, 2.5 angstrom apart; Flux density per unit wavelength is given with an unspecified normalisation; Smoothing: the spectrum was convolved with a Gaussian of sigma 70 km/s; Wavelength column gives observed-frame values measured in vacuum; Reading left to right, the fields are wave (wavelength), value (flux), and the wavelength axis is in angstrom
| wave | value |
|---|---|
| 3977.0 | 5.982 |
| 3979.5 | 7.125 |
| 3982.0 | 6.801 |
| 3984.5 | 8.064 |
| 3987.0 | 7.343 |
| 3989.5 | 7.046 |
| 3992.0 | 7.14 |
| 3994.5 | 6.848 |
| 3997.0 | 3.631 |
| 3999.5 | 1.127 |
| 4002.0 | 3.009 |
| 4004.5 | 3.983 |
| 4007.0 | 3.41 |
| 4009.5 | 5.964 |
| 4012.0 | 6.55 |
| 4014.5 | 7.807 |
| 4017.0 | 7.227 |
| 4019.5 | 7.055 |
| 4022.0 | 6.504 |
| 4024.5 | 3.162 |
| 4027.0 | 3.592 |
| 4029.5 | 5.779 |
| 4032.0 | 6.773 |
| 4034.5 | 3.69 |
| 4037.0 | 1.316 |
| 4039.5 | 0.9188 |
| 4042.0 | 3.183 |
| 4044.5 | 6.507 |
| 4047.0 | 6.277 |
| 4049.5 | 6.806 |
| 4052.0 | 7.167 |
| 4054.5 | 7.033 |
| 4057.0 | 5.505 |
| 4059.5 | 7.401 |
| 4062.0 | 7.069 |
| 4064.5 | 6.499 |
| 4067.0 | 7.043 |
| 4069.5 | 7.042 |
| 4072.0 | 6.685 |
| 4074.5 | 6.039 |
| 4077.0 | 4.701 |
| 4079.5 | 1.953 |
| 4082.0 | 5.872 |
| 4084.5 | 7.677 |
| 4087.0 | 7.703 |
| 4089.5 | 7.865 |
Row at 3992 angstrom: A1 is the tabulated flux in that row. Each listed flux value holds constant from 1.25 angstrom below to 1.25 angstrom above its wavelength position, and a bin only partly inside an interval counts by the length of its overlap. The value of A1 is 7.14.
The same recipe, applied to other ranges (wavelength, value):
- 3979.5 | 7.125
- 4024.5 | 3.162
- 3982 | 6.801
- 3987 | 7.343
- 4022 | 6.504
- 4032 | 6.773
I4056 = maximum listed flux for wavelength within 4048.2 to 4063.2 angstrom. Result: 7.401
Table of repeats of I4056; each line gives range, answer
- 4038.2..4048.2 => 6.507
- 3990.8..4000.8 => 7.14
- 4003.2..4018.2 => 7.807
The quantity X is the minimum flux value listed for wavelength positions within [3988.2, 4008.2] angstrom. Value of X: 1.127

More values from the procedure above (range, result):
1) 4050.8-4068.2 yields 5.505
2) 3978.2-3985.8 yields 6.801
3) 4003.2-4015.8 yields 3.41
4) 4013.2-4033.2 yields 3.162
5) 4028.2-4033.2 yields 5.779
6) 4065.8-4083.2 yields 1.953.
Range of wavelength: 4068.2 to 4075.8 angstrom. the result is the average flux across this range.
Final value 6.58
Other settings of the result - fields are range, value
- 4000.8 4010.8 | 4.11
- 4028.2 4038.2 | 4.4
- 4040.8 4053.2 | 5.99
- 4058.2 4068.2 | 7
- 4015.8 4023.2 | 6.93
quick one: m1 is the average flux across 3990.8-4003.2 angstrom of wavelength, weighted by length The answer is 4.35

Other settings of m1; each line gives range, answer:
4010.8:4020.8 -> 7.16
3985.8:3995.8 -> 7.08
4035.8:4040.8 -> 1.14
